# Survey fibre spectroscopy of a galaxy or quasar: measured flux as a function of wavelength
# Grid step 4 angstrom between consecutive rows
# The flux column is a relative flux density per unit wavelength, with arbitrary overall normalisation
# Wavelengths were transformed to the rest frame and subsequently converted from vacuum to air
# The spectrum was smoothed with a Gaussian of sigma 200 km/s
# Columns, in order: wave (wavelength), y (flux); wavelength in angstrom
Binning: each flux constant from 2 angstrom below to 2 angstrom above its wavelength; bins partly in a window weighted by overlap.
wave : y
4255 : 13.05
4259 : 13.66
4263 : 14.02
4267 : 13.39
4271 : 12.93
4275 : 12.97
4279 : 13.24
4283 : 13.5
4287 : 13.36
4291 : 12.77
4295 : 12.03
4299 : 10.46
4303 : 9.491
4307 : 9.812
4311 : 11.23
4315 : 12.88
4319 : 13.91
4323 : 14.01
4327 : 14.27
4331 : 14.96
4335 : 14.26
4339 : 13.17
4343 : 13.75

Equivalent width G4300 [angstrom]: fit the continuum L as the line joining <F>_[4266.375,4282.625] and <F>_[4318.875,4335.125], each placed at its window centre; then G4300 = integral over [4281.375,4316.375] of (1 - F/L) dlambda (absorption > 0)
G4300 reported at 5.1 angstrom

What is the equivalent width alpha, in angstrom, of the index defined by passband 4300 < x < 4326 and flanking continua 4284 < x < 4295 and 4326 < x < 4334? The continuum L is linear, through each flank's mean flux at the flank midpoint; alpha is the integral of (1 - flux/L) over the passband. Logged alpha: 3.8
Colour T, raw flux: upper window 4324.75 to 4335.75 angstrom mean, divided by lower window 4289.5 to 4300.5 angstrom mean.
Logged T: 1.23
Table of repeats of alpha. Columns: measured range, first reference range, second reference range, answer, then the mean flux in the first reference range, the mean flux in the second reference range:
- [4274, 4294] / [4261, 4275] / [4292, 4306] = -1.85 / 13.4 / 10.8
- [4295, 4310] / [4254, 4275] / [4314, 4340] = 3.78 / 13.4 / 14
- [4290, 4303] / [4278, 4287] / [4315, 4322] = 2.07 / 13.4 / 13.6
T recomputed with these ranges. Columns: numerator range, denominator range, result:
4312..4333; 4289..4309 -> 1.27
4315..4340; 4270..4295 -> 1.08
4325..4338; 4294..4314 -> 1.35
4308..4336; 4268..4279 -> 1.03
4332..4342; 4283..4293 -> 1.05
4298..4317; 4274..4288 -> 0.81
